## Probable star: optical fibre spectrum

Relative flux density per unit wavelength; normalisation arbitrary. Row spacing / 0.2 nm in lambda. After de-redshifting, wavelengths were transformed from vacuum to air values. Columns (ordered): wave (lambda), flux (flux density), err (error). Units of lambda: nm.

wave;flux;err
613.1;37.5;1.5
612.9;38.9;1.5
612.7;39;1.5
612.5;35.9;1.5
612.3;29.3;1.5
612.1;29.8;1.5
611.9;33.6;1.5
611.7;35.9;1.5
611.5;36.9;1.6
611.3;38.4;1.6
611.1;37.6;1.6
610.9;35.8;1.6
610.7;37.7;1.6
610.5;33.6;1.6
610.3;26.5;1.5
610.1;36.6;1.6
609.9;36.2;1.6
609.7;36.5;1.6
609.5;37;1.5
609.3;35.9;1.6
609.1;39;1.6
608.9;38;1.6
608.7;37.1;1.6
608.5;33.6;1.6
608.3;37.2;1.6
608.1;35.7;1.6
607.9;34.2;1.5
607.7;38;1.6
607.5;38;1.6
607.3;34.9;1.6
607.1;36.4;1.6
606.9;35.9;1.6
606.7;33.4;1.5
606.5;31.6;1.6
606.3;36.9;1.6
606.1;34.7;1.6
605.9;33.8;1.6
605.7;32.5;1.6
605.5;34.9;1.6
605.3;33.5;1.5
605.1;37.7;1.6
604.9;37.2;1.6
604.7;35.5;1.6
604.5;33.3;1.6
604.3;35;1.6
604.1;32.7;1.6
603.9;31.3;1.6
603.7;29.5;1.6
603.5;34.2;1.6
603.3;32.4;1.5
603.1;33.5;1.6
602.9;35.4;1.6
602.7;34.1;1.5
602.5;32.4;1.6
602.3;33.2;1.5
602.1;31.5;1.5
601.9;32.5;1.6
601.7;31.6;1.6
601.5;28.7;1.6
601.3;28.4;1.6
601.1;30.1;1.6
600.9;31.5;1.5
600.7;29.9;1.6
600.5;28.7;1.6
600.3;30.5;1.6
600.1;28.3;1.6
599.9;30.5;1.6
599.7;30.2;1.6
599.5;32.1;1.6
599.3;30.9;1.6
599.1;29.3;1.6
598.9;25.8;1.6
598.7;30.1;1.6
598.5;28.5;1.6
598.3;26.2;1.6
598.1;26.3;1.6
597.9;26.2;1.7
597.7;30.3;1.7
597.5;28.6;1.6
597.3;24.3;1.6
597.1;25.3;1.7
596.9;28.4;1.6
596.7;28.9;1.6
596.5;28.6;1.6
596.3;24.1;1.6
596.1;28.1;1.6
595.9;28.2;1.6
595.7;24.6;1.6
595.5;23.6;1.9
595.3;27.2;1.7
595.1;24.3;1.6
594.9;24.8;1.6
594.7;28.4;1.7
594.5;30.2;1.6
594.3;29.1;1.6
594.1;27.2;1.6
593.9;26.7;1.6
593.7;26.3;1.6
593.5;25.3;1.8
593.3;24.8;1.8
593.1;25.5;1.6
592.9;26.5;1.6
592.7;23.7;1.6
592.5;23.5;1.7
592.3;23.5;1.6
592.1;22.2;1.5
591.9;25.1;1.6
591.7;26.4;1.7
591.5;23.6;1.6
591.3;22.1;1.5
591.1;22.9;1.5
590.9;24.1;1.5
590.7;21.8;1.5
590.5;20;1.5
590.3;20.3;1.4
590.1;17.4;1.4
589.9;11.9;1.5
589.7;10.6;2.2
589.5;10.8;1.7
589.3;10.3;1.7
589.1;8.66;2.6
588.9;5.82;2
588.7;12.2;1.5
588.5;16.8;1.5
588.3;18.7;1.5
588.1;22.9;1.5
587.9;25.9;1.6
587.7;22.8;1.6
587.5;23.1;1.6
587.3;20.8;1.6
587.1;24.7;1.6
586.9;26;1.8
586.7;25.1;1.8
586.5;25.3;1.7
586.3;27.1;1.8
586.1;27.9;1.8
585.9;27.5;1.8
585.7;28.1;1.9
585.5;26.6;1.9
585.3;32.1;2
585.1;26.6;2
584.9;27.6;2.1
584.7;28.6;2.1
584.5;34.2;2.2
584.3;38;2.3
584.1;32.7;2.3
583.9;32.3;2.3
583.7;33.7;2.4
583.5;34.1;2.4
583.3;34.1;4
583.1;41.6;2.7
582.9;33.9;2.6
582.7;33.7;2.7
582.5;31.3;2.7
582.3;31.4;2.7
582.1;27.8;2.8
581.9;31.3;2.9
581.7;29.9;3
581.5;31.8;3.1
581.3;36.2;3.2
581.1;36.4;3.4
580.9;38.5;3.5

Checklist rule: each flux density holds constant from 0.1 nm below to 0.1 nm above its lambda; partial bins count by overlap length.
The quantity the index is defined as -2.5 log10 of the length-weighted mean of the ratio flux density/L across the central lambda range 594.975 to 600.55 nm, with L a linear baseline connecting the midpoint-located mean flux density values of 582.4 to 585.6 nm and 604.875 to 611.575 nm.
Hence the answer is 0.23 mag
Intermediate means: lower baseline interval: 32.6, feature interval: 27.8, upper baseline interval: 35.7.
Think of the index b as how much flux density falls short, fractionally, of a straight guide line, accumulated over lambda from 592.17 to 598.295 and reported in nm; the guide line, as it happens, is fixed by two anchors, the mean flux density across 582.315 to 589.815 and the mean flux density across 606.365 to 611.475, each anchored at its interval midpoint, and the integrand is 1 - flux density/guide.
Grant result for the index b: 0.67 nm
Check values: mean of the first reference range 25.5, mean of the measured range 26.4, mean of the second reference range 35.8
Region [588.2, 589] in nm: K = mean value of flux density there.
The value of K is 13.4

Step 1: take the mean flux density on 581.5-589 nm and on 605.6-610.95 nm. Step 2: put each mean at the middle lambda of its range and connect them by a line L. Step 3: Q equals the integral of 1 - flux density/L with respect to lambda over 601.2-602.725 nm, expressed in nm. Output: 0.09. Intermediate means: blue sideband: 27.7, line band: 31.4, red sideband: 35.4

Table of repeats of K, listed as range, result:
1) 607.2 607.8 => 37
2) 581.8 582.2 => 29.6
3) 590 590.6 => 19.2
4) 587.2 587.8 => 22.2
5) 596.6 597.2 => 27.5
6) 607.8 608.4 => 35.7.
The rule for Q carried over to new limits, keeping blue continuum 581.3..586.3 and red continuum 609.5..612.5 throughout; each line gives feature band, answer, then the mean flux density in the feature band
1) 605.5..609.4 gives -0.147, 35.6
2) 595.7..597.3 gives 0.292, 27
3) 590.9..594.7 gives 0.850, 25.3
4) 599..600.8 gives 0.182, 30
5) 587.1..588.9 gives 0.685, 19.8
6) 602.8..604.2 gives 0.047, 32.7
